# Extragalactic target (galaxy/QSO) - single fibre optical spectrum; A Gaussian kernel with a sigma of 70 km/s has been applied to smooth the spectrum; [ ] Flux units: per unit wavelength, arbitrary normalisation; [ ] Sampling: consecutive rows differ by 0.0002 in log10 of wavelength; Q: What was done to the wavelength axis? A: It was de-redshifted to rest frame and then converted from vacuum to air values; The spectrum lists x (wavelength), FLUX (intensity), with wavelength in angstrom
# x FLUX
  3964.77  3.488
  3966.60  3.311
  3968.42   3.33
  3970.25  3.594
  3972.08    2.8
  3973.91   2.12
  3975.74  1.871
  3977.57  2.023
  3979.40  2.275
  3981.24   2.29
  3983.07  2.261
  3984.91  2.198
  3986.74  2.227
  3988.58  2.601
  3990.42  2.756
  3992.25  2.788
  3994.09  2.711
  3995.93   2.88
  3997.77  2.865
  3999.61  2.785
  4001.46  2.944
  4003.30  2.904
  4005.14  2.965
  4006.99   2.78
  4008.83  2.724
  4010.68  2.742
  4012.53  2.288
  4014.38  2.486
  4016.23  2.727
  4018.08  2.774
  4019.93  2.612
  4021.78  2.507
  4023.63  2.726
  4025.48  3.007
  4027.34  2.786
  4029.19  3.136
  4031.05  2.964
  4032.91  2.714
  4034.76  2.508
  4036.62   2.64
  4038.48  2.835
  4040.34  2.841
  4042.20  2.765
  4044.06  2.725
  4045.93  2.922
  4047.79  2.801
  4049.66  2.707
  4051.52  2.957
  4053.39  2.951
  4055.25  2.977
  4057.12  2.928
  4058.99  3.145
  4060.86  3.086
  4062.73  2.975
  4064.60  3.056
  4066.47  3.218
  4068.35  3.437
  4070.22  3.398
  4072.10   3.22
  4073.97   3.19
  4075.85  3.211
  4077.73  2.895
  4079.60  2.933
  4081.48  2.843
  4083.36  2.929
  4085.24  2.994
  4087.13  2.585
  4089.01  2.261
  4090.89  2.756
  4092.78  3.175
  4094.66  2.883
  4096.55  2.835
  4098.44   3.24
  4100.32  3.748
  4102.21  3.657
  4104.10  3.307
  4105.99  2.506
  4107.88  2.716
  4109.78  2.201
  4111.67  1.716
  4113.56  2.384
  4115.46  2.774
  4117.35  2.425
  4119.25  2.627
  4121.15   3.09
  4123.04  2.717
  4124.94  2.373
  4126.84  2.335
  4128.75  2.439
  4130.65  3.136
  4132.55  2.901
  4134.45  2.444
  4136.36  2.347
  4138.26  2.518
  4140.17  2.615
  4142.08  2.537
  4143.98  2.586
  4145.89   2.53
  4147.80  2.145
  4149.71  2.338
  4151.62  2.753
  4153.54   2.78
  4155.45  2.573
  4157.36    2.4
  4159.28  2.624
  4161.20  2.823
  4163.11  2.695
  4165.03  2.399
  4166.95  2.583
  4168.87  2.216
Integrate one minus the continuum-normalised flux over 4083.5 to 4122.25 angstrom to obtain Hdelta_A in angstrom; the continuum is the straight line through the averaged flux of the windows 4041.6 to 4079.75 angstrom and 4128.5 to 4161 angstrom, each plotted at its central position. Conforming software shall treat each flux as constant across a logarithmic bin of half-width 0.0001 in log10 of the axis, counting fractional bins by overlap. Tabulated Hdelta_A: 0.1 angstrom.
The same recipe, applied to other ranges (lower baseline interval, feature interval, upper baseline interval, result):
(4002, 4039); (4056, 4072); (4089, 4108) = -1.3 angstrom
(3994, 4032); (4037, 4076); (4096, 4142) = -3.7 angstrom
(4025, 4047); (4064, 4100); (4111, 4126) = -4.9 angstrom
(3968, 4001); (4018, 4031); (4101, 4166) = -1.1 angstrom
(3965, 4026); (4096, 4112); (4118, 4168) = -1.9 angstrom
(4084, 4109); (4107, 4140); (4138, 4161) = 2.5 angstrom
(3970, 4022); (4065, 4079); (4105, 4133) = -3.5 angstrom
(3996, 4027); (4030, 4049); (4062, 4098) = 0.5 angstrom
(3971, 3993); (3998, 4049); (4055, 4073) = -0.3 angstrom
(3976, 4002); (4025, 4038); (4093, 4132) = -1.1 angstrom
